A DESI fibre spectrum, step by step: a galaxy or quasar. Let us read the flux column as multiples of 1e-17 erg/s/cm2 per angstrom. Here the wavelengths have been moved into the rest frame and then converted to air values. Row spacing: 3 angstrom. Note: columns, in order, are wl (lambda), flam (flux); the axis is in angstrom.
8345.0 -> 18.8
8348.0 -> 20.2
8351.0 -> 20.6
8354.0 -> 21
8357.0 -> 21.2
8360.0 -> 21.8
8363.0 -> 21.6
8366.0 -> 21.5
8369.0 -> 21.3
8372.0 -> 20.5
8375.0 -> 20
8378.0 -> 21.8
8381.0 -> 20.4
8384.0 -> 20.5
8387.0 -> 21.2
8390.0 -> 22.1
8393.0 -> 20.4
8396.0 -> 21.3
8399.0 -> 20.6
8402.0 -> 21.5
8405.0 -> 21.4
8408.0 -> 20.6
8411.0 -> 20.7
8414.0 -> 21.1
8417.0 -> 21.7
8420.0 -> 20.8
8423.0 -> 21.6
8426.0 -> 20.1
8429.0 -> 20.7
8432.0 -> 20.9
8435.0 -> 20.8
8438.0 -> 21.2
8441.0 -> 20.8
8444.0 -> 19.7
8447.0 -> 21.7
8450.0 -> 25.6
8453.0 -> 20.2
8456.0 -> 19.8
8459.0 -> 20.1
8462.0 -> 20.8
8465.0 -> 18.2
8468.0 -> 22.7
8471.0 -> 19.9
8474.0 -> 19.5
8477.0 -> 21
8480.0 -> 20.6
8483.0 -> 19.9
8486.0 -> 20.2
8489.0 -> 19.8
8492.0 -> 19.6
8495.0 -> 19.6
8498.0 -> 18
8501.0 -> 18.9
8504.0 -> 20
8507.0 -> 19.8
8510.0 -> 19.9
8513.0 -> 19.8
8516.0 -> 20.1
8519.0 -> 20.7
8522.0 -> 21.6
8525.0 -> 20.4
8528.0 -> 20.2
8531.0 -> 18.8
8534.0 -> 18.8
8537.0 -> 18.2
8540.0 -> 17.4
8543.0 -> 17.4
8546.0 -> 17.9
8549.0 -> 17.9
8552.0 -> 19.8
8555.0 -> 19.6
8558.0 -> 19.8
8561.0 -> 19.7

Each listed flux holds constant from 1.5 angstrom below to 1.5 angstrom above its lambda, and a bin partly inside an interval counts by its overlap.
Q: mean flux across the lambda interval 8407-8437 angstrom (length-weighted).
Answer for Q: 20.9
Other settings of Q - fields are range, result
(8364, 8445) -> 20.9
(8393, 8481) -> 20.9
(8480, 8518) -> 19.7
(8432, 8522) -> 20.3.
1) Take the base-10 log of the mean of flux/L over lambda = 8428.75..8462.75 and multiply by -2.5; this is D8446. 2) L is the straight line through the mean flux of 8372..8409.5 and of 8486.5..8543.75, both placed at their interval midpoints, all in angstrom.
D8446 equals -0.04 mag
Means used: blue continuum 21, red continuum 19.5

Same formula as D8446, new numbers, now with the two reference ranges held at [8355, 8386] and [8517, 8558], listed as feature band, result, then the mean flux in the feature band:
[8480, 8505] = 0.007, 19.6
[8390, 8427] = -0.021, 21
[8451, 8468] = -0.010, 20.2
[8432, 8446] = -0.022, 20.7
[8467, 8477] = -0.039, 20.6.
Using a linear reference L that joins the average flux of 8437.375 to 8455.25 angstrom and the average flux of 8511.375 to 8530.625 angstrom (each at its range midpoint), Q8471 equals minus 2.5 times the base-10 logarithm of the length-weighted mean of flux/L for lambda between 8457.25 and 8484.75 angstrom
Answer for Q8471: 0.04 mag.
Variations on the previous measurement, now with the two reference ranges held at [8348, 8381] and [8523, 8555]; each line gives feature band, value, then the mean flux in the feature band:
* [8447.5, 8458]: -0.097 mag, 21.8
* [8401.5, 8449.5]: -0.041 mag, 21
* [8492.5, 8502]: 0.023 mag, 18.9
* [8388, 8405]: -0.029 mag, 21.2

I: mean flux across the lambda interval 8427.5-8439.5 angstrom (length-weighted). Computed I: 20.9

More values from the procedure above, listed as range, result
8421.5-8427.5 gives 20.9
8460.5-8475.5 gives 20.2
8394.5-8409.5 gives 21.1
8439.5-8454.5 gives 21.6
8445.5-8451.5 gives 23.7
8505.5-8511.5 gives 19.8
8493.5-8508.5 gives 19.3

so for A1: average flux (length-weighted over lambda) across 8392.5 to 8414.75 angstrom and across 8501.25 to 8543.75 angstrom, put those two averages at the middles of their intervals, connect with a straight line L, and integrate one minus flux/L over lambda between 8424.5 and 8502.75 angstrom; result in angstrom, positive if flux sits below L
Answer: -0.58 angstrom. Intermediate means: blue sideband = 21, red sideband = 19.5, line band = 20.4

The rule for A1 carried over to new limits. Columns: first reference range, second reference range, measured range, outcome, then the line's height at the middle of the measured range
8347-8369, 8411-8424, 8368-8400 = 0.4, 21.2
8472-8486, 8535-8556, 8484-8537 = -1.2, 19.3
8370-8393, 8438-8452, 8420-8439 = 0.6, 21.6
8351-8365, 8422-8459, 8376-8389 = 0.2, 21.2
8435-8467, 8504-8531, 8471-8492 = 0.5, 20.6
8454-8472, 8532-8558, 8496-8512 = 0.0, 19.4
